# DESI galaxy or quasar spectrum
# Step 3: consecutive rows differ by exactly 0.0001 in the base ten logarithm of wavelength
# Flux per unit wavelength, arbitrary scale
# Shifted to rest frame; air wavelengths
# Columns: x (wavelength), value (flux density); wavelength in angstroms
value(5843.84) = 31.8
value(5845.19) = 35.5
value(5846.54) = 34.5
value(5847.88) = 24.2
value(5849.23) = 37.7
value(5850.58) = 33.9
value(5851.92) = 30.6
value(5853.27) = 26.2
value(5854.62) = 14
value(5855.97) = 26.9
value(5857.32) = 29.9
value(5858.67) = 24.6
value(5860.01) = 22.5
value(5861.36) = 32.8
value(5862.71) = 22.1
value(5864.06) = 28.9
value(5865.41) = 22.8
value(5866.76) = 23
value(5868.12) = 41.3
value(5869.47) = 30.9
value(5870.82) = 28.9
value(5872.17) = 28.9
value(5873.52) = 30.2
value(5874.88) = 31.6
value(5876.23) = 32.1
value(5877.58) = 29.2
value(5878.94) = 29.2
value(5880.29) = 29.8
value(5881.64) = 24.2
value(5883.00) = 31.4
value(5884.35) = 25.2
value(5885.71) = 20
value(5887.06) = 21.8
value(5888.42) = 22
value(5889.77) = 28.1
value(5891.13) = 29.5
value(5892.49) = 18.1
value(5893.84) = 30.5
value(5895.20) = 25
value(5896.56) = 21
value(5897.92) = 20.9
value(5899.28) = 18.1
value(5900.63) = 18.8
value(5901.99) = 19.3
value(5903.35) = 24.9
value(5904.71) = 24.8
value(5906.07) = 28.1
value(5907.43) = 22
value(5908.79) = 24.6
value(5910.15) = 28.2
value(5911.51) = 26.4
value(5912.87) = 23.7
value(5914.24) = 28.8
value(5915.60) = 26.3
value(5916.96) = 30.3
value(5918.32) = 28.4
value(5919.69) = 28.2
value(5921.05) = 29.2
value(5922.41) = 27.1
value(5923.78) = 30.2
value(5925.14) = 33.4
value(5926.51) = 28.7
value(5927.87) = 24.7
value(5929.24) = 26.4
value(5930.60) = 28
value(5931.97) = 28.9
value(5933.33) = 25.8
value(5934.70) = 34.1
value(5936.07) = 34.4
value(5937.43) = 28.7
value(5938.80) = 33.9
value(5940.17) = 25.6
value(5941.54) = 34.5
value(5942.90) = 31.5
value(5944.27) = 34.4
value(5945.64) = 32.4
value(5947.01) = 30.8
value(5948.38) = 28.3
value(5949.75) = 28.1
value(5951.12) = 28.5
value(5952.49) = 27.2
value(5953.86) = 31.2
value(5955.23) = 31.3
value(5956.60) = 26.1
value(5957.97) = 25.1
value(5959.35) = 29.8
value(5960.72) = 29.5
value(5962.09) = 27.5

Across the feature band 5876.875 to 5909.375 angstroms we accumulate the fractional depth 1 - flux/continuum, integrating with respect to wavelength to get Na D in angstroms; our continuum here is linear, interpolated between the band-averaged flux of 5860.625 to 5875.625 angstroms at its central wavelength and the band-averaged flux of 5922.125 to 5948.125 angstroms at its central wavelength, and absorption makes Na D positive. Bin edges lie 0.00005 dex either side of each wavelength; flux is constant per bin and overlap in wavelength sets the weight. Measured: 5.6 angstroms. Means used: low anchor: 29.2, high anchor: 30.2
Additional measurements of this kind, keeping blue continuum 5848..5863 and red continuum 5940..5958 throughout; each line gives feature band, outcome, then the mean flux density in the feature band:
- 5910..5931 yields 0.84 angstroms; 28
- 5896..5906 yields 2.48 angstroms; 21.5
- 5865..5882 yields -1.04 angstroms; 29.6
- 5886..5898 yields 1.80 angstroms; 24.1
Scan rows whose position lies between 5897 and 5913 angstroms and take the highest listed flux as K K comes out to 28.2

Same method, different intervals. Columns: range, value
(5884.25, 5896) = 30.5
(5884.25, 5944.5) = 34.5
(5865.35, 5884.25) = 41.3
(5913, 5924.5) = 30.3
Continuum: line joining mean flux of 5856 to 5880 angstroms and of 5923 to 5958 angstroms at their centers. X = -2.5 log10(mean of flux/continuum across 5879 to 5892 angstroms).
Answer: 0.12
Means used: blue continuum 28.7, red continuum 29.8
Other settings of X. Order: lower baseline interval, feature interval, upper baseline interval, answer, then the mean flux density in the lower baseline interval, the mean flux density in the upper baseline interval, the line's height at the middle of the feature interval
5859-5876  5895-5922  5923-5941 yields 0.17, 28.7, 29.5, 29.2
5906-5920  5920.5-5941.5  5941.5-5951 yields -0.01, 26.7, 31.1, 29.1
